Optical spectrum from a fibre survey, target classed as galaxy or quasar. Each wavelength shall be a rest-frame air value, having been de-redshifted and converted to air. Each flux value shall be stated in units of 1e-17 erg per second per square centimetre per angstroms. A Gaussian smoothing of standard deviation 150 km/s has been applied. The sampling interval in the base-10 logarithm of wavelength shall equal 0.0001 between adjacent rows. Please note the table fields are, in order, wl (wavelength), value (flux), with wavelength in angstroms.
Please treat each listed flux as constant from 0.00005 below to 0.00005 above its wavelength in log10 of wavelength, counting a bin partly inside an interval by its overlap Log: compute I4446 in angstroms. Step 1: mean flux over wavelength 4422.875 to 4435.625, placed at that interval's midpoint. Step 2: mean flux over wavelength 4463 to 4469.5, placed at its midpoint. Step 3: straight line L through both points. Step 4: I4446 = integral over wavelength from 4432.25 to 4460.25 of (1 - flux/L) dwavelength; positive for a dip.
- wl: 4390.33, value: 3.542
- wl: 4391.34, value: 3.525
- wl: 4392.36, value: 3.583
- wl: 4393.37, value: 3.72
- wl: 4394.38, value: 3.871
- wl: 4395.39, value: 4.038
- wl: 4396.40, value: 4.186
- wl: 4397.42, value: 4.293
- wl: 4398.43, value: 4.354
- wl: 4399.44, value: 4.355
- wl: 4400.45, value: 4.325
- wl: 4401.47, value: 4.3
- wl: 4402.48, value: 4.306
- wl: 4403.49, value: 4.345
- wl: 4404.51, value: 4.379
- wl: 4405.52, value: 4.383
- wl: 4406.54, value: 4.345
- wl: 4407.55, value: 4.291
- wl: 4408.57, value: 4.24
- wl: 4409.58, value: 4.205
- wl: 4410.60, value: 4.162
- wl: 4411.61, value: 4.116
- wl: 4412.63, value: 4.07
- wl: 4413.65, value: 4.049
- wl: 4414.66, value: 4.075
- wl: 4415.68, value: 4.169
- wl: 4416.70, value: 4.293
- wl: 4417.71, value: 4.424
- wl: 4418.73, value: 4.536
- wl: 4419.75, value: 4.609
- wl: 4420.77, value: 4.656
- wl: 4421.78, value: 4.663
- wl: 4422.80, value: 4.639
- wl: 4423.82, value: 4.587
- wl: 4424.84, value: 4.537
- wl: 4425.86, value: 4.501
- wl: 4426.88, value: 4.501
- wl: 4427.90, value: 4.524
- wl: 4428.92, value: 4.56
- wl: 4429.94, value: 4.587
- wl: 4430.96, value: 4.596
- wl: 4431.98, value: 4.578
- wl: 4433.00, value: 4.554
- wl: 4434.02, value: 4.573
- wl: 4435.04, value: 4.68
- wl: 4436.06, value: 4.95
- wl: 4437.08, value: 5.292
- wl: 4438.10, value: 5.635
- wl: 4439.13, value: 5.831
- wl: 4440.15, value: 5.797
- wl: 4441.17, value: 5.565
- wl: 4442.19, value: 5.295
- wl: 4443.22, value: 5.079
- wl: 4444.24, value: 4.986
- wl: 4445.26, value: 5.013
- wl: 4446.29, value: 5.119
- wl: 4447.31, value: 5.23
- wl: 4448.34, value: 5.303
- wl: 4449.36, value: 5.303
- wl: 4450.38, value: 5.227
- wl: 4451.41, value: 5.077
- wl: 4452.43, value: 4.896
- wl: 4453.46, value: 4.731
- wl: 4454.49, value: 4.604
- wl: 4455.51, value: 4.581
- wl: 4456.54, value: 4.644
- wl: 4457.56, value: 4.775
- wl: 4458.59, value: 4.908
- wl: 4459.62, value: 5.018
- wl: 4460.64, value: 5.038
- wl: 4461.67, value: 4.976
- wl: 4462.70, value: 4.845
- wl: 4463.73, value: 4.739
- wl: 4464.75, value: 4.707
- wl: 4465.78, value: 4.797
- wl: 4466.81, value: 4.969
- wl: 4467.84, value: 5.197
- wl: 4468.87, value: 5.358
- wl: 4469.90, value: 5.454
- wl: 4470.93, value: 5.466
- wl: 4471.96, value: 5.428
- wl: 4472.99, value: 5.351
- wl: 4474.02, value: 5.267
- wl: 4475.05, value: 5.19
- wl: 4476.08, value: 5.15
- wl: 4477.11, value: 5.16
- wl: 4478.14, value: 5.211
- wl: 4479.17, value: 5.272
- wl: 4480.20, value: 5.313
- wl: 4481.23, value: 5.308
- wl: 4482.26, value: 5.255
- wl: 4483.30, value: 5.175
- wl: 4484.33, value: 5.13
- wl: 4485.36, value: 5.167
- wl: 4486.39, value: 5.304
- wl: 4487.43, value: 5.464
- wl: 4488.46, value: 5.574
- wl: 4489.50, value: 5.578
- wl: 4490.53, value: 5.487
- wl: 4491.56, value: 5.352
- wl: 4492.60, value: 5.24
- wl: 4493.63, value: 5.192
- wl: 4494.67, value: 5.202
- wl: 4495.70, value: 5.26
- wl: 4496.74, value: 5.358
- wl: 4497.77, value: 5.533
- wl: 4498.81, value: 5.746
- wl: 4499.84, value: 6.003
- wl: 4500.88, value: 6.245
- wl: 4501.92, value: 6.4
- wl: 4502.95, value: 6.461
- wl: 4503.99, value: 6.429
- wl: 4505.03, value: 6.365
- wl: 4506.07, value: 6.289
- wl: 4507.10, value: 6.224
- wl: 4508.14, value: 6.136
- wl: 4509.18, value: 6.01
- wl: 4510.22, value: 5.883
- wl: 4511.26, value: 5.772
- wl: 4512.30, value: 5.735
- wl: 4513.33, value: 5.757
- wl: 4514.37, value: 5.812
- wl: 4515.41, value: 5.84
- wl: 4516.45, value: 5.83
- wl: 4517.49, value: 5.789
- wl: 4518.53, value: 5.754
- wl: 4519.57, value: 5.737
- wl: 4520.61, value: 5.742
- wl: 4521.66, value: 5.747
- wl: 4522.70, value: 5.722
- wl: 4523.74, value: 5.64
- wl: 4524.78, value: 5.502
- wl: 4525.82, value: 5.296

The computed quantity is -1.8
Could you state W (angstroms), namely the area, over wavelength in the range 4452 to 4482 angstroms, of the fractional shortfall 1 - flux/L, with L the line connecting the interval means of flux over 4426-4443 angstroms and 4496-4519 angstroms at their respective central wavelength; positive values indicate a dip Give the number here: 2.0 angstroms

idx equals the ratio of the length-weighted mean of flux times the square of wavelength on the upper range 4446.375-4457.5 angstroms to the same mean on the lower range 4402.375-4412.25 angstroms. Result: 1.18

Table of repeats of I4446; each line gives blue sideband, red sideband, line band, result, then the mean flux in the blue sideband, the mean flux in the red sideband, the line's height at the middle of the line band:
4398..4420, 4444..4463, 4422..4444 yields -1.1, 4.28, 4.96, 4.65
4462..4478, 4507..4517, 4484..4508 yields -0.4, 5.14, 5.89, 5.6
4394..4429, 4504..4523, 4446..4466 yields 0.4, 4.34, 5.91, 5.02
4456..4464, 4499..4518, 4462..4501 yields 0.7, 4.87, 6.05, 5.39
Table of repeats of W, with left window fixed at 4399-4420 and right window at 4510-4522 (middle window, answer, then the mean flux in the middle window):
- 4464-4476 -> -0.1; 5.19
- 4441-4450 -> -0.8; 5.2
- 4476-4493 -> 0.1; 5.31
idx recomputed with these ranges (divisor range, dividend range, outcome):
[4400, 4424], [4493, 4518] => 1.42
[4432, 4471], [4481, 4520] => 1.16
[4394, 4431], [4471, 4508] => 1.32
